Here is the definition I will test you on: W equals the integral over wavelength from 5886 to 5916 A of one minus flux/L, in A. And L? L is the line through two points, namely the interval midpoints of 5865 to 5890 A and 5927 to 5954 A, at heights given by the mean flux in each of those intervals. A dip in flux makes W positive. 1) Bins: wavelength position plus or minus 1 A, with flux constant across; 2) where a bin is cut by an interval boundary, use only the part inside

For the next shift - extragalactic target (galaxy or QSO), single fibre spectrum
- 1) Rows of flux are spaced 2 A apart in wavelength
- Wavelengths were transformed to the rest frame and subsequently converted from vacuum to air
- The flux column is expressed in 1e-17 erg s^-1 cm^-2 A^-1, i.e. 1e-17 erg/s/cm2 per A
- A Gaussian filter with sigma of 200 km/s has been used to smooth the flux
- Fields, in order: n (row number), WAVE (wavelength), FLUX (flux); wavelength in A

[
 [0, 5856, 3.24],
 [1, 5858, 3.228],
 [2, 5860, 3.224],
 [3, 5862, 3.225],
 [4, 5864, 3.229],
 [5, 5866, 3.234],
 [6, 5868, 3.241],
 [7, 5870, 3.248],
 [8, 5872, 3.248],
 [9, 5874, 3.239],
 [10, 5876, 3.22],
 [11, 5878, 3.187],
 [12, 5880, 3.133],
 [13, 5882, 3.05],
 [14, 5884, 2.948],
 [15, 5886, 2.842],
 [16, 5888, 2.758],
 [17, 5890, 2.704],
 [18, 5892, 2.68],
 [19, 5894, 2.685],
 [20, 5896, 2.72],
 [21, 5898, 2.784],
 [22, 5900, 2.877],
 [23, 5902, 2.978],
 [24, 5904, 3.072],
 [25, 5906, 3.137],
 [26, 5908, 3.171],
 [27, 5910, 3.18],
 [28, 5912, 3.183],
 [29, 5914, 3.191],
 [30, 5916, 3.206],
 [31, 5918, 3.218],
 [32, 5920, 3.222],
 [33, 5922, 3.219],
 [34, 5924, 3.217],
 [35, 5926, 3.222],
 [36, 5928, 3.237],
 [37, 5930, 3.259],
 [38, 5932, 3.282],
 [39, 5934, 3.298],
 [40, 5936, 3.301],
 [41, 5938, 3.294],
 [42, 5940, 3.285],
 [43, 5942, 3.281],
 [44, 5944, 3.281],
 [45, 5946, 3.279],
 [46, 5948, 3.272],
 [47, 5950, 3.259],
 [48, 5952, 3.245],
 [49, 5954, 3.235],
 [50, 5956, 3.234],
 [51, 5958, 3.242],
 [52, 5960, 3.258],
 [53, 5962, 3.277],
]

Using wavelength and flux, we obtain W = 2.1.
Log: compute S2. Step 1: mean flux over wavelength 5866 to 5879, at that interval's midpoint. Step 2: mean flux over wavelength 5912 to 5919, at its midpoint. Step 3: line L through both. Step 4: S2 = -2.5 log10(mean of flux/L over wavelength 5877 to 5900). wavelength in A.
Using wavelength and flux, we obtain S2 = 0.127 mag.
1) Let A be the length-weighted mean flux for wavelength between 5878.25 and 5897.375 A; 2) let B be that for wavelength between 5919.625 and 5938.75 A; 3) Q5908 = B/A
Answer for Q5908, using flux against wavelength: 1.1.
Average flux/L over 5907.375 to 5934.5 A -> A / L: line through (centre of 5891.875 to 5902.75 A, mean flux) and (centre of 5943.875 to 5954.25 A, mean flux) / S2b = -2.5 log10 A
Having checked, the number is -0.08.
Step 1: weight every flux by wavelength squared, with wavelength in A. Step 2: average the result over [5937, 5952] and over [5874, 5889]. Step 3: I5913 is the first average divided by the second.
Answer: 1.1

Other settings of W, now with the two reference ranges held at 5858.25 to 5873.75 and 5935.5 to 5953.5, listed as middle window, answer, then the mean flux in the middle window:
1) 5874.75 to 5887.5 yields 0.7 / 3.05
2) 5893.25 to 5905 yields 1.4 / 2.86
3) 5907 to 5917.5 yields 0.2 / 3.19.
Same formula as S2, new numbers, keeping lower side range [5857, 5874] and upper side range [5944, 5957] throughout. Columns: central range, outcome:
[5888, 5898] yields 0.19 mag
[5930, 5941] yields -0.01 mag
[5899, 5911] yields 0.06 mag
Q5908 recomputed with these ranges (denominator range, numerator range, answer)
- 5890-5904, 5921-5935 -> 1.16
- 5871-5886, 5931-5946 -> 1.05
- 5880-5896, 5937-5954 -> 1.16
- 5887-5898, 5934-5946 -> 1.21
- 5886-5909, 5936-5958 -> 1.14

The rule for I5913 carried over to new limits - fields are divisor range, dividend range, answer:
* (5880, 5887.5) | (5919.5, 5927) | 1.10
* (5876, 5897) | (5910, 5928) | 1.12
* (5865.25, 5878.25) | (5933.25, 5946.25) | 1.04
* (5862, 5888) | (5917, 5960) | 1.06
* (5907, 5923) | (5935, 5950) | 1.04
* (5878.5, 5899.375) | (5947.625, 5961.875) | 1.17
